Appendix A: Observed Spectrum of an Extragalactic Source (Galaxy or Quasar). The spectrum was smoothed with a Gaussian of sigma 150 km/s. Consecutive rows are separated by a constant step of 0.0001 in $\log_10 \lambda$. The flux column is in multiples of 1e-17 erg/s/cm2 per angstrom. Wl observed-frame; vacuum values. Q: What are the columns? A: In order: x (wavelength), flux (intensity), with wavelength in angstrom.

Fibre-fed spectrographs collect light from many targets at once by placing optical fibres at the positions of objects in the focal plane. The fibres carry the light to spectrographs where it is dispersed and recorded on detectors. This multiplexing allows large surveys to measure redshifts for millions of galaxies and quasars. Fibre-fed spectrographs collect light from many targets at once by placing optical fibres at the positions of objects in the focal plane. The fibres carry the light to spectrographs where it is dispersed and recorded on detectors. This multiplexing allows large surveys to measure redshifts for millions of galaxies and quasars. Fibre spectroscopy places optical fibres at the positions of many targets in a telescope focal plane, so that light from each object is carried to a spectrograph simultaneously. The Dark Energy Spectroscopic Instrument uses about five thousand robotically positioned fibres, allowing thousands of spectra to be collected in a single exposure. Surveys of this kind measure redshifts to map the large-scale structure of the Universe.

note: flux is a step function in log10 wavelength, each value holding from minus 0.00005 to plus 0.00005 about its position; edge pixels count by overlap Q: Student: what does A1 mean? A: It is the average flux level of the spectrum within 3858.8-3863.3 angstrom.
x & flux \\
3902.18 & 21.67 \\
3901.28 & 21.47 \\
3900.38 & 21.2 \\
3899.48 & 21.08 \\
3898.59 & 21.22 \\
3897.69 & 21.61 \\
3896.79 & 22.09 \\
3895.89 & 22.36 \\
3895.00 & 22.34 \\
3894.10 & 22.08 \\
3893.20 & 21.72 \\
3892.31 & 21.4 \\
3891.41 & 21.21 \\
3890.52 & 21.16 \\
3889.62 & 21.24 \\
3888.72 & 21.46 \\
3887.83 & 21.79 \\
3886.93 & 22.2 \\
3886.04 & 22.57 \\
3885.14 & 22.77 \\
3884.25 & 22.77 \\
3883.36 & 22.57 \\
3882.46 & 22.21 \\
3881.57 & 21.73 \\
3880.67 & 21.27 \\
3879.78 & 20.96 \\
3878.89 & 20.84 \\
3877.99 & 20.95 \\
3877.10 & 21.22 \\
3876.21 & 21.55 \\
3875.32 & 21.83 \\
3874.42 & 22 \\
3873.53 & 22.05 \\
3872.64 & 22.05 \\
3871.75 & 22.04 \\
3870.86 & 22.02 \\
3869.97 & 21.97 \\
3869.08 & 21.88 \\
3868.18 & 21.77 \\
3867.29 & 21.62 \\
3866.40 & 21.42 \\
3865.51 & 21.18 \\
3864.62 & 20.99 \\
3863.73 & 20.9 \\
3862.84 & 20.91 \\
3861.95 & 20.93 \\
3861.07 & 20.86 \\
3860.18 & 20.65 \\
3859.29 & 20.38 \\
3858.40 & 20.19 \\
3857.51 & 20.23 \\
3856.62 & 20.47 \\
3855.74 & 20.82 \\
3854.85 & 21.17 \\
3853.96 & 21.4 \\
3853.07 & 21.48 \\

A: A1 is 20.8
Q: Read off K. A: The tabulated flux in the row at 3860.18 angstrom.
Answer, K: 20.65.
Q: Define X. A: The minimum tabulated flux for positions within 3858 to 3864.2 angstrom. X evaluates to 20.19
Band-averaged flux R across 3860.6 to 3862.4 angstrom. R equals 21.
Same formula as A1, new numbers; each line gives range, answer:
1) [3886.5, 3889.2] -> 21.8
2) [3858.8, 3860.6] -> 20.5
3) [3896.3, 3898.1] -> 21.8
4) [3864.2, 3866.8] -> 21.2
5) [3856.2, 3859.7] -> 20.3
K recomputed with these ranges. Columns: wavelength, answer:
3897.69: 21.61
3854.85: 21.17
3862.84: 20.91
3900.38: 21.2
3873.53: 22.05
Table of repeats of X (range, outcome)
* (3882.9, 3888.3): 21.79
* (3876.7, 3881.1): 20.84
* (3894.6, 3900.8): 21.08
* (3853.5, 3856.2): 20.82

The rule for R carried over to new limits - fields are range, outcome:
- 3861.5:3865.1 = 21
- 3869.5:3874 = 22.1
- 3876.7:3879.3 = 21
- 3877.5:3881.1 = 21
